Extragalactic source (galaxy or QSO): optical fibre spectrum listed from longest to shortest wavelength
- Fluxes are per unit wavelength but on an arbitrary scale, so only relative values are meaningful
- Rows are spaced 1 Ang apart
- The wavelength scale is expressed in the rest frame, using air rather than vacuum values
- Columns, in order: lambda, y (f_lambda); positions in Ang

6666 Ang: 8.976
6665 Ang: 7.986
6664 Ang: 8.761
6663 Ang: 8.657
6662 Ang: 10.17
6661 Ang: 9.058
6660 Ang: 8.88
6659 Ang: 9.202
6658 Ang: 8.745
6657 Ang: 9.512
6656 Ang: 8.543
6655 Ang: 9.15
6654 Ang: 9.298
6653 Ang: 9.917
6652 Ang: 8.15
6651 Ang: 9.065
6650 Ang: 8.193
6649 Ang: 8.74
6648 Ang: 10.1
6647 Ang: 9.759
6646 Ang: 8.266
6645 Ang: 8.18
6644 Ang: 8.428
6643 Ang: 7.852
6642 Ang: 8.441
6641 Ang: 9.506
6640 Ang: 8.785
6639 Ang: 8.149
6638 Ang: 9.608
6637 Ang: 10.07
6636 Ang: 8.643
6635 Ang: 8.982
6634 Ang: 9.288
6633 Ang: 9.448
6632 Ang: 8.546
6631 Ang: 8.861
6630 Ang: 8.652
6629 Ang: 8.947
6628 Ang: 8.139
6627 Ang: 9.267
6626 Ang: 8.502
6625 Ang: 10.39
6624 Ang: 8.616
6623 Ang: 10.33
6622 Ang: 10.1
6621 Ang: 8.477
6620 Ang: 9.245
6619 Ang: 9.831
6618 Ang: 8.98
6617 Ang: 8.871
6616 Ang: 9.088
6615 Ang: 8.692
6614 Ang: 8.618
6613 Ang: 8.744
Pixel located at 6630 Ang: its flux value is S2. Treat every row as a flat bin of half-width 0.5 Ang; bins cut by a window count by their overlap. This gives 8.652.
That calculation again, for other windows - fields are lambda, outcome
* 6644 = 8.428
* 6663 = 8.657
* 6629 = 8.947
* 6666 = 8.976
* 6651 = 9.065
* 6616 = 9.088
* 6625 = 10.39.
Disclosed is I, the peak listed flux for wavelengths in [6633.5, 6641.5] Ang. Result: 10.07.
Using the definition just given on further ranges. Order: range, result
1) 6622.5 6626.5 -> 10.39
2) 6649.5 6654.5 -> 9.917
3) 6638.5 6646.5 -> 9.506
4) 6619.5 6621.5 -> 9.245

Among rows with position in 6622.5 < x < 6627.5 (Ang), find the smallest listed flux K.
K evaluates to 8.502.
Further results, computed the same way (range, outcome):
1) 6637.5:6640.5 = 8.149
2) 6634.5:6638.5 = 8.643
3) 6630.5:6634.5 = 8.546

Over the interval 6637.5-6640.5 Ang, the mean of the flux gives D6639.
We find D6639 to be 8.85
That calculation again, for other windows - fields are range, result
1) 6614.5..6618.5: 8.91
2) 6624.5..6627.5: 9.39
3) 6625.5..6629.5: 8.71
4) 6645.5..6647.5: 9.01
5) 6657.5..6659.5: 8.97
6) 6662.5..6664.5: 8.71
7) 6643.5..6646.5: 8.29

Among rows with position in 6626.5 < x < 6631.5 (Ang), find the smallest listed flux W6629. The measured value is 8.139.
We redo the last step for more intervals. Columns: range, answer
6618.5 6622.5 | 8.477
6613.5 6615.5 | 8.618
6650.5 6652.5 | 8.15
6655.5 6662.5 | 8.543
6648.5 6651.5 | 8.193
